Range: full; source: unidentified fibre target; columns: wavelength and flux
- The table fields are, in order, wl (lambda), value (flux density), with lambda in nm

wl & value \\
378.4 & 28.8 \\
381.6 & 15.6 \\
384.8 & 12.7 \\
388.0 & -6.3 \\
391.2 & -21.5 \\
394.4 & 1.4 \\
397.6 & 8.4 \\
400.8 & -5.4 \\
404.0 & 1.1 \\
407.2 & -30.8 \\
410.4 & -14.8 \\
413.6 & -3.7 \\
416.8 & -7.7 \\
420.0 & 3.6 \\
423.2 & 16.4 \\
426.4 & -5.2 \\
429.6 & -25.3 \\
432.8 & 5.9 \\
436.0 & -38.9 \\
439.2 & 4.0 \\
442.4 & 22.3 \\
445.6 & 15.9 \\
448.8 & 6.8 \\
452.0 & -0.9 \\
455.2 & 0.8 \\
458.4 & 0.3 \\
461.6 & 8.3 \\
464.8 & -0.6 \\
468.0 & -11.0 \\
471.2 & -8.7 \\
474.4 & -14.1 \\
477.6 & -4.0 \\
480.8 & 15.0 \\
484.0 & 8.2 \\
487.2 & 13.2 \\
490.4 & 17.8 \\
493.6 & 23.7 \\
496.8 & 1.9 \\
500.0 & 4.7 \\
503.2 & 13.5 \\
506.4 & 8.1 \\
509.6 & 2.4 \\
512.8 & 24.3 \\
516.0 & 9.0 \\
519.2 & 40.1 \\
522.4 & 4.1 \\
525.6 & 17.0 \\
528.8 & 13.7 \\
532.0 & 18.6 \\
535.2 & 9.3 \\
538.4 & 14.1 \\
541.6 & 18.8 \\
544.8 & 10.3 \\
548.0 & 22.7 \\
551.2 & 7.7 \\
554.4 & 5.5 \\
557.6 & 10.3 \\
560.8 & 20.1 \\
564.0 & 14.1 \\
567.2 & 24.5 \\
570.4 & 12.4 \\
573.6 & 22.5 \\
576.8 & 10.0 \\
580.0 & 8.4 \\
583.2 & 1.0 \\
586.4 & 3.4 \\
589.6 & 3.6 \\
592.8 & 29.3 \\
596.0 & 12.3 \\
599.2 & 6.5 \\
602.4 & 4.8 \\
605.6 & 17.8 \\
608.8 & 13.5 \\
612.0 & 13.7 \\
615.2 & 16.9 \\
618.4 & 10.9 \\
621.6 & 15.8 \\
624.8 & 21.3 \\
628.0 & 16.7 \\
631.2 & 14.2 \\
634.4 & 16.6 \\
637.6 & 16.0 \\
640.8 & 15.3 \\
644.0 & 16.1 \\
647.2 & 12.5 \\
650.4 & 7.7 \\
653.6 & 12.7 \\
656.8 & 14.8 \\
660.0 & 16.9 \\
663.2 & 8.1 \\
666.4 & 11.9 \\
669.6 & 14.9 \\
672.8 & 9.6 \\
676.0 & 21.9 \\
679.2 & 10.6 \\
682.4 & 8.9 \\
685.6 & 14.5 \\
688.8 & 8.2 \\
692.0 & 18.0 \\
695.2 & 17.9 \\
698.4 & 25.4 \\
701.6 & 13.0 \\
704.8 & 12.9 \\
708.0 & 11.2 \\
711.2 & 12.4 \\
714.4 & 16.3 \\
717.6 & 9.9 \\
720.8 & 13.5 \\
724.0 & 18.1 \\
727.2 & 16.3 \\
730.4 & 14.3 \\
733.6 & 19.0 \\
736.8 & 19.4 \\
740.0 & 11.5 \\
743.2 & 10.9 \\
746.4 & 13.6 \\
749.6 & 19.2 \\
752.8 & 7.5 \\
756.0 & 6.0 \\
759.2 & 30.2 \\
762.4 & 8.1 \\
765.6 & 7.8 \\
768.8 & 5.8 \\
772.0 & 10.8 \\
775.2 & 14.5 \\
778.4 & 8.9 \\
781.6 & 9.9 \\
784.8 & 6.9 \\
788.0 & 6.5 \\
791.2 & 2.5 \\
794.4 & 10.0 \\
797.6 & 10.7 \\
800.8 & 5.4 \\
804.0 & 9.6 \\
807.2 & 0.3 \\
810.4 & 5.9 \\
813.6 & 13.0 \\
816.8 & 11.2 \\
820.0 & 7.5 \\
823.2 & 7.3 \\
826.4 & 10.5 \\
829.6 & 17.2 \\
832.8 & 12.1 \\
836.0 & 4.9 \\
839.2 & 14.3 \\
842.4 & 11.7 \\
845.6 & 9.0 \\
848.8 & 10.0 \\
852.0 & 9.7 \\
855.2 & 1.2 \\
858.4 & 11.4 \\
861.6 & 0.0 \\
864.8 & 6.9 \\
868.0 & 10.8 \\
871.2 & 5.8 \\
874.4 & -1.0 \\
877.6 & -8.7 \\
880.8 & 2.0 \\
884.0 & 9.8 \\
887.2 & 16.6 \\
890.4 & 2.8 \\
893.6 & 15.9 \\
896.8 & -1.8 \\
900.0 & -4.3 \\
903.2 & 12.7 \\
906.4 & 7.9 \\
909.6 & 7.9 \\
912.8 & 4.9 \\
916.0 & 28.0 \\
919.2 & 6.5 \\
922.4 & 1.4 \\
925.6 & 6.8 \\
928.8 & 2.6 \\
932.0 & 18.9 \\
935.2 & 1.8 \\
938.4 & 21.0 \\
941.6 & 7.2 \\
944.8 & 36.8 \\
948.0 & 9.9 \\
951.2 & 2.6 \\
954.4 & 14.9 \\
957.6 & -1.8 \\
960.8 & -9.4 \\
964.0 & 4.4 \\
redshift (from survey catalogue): 0.39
